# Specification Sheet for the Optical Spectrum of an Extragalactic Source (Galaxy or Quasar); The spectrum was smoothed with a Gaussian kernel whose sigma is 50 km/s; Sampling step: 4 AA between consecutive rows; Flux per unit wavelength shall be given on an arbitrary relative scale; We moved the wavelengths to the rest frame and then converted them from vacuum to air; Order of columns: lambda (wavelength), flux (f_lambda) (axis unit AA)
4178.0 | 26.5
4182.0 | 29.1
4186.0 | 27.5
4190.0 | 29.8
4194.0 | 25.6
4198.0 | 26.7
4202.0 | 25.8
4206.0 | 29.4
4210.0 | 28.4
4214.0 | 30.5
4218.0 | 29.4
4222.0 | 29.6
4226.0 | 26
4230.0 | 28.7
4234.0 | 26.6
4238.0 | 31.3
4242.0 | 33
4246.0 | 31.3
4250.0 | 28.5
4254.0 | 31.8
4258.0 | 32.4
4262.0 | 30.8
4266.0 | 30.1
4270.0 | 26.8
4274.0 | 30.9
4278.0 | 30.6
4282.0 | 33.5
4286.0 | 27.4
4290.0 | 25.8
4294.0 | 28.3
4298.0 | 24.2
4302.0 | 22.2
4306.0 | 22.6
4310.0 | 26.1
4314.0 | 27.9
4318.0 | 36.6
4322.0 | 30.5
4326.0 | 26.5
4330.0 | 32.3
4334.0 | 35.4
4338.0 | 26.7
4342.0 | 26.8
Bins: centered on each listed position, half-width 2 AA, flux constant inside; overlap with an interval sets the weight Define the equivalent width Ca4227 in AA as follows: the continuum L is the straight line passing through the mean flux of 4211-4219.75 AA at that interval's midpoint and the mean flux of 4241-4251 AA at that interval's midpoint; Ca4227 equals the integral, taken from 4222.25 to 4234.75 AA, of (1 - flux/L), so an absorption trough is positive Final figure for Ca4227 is 1.2 AA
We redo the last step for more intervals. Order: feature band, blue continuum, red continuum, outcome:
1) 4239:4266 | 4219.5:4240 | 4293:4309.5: -4.1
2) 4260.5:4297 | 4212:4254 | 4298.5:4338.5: -0.2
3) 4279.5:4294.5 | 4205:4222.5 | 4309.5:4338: 0.7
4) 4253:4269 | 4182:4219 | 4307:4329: -1.2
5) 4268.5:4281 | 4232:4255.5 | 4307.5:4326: 0.1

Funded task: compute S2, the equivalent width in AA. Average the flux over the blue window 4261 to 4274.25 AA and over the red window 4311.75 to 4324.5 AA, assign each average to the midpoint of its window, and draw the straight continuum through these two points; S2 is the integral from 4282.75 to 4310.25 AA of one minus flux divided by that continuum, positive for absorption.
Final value 4.5 AA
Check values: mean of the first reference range 29.4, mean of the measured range 25.5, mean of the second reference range 31.4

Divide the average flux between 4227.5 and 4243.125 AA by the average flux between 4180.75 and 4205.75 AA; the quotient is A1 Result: 1.1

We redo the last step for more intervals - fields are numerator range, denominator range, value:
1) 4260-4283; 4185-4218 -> 1.08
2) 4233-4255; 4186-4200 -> 1.11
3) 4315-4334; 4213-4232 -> 1.10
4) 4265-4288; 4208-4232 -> 1.04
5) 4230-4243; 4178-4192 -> 1.05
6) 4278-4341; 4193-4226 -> 1.01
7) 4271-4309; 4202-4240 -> 0.95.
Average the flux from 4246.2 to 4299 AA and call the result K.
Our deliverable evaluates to 29.5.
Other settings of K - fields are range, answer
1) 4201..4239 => 28.6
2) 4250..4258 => 31.1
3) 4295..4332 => 27.7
